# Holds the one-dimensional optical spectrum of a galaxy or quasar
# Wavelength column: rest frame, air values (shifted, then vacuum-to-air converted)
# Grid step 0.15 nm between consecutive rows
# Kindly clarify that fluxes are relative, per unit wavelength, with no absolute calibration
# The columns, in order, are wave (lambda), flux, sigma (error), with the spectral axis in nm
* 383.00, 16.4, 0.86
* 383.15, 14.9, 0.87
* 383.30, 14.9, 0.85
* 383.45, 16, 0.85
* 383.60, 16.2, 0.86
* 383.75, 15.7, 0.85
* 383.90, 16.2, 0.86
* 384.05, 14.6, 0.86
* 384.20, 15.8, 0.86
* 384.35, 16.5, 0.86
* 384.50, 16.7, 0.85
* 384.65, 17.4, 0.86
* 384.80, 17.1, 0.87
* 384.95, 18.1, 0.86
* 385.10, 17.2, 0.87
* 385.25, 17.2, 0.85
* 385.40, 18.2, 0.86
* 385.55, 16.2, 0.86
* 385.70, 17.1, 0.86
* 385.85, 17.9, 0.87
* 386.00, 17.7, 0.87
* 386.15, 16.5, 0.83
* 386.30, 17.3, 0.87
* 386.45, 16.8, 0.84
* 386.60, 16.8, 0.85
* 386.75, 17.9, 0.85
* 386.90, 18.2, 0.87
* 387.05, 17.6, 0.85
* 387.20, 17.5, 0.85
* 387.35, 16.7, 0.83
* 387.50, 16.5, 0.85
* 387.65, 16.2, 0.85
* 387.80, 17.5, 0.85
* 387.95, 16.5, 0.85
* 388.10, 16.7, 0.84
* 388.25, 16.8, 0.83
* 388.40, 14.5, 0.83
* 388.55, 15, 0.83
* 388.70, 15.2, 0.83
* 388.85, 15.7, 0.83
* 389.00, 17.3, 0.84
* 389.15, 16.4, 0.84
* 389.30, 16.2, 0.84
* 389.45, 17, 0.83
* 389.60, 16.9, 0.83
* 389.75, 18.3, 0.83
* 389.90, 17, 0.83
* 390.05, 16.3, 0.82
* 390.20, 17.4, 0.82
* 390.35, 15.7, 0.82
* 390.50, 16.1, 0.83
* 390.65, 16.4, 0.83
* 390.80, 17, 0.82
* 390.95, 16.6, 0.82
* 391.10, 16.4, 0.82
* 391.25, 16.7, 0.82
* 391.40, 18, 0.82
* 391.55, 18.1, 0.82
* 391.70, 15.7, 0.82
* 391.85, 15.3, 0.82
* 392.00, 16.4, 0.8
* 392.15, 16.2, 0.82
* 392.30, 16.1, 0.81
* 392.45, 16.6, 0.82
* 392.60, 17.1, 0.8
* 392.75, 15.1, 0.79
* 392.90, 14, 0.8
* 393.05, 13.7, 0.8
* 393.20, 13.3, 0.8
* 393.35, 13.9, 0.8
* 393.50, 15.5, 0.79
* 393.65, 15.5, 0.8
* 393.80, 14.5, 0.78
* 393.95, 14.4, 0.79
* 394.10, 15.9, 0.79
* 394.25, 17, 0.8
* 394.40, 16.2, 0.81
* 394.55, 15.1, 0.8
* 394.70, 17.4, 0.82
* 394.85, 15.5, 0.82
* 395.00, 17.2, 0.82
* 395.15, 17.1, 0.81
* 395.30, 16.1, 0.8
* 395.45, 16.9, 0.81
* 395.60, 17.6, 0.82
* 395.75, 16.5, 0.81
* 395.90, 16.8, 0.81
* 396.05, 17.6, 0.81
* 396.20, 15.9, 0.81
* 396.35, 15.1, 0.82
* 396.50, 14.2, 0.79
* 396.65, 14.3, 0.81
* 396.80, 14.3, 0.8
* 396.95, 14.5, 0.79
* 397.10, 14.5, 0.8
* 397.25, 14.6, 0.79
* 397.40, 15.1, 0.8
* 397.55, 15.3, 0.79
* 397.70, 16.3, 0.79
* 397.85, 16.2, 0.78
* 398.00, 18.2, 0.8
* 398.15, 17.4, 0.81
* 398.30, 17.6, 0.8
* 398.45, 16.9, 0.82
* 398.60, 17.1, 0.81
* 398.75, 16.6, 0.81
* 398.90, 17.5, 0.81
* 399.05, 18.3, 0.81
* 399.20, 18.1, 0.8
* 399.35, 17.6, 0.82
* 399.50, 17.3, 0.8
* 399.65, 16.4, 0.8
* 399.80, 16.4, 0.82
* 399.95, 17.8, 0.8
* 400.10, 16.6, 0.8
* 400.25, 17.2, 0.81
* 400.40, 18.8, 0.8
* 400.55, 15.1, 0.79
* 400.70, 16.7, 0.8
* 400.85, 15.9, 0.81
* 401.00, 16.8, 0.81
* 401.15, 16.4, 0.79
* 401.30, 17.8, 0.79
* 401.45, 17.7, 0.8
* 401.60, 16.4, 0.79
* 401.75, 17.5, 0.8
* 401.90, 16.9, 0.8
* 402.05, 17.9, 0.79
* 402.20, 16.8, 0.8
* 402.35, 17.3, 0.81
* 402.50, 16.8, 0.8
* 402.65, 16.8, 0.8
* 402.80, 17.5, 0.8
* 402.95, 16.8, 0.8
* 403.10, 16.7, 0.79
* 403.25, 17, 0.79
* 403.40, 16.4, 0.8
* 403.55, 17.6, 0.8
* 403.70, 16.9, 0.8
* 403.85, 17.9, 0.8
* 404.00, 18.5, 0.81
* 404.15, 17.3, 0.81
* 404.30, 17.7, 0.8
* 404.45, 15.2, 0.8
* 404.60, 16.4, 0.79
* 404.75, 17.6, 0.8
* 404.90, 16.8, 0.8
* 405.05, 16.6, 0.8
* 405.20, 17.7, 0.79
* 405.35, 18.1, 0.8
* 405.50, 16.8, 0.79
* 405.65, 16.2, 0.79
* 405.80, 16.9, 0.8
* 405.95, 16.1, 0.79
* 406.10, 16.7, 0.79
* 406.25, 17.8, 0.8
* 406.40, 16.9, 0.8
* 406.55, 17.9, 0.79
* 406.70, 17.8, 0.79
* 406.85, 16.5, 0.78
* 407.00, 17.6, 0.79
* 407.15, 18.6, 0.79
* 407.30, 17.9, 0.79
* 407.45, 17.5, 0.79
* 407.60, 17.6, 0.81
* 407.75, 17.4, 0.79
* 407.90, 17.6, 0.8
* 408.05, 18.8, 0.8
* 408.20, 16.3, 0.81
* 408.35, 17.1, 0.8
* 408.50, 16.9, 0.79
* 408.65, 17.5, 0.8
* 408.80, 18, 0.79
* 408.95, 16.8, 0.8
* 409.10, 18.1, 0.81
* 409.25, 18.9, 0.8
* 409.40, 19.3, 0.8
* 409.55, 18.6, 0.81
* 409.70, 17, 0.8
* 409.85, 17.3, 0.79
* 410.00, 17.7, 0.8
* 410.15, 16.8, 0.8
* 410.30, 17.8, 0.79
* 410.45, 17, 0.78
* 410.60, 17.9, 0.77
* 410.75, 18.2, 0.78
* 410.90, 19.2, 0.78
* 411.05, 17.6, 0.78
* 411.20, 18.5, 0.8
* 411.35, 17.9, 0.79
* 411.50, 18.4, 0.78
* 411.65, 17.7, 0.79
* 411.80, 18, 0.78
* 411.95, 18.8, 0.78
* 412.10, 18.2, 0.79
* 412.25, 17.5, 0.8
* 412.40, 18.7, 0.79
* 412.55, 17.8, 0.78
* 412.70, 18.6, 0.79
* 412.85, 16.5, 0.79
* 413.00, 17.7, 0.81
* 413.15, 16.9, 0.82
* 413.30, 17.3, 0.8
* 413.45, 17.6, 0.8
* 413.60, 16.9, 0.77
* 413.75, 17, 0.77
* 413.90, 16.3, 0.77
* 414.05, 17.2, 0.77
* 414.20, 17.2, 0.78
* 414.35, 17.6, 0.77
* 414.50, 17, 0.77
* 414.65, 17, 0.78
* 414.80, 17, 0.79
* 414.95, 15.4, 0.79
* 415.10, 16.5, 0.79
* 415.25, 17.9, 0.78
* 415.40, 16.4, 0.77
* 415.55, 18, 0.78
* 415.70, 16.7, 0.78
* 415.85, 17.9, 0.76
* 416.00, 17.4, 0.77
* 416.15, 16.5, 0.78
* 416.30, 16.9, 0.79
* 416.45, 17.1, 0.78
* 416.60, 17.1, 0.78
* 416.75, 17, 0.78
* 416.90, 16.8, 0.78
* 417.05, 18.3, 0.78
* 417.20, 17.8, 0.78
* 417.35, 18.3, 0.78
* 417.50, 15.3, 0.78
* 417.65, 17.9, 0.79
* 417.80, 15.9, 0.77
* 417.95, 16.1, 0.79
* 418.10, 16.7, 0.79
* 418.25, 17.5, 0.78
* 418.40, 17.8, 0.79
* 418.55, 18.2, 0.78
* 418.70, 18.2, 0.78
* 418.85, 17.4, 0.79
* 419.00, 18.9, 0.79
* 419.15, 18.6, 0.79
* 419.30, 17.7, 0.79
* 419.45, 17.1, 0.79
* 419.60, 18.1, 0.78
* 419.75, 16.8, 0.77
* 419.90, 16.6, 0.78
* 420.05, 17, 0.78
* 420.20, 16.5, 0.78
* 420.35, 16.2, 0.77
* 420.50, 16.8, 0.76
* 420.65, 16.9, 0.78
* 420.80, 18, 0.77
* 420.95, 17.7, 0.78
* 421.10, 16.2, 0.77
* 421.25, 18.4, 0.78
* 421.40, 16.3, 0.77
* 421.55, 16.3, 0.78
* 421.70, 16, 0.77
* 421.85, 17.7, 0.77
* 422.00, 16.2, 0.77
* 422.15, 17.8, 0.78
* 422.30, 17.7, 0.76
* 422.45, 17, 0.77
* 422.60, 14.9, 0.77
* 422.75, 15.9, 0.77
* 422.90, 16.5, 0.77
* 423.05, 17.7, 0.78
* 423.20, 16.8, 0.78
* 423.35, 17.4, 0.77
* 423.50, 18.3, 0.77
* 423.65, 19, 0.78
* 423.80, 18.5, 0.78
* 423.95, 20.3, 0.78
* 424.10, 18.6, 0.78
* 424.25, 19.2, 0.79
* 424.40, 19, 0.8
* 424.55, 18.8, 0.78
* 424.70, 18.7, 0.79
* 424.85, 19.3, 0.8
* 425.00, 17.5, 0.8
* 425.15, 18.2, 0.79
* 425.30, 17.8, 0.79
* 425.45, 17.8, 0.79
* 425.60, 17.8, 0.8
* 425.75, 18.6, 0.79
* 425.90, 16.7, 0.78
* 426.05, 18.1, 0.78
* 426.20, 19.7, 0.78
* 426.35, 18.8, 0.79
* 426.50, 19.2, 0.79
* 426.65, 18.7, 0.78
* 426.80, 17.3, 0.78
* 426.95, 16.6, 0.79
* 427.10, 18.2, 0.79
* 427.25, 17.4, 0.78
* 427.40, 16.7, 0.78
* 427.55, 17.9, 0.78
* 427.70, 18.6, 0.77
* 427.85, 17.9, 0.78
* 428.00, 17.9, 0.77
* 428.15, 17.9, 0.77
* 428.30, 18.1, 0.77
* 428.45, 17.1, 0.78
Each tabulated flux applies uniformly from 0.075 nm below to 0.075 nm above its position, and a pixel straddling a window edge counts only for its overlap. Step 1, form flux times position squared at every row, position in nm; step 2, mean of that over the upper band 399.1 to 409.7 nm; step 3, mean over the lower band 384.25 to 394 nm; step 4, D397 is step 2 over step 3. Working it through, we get 1.13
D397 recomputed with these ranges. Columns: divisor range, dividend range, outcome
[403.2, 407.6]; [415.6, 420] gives 1.07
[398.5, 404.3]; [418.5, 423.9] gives 1.11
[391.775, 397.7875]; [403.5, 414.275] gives 1.20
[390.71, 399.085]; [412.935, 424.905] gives 1.22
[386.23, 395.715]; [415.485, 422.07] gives 1.21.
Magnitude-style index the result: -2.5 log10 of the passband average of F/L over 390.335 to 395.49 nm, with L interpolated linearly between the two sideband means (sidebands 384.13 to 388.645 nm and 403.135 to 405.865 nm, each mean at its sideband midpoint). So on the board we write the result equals 0.07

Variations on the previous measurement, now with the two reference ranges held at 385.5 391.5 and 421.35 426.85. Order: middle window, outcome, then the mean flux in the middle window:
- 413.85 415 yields 0.04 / 16.9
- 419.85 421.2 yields 0.05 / 16.9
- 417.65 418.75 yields 0.03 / 17.2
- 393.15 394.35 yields 0.13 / 15.1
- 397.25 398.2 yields 0.05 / 16.2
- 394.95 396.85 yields 0.06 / 16.1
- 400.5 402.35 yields 0.02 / 16.9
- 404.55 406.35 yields 0.02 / 17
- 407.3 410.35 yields -0.02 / 17.7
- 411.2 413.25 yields -0.03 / 17.9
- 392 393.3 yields 0.11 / 15.3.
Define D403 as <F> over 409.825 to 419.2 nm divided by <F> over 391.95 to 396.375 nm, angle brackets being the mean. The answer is 1.1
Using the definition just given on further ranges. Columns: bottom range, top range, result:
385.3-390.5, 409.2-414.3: 1.06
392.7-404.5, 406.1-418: 1.06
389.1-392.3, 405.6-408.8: 1.04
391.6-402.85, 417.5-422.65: 1.05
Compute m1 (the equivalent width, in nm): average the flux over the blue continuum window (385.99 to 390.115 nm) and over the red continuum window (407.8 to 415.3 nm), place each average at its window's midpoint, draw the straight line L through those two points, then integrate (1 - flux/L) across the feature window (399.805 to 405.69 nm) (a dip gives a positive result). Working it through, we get 0.08 nm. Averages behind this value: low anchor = 16.7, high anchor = 17.6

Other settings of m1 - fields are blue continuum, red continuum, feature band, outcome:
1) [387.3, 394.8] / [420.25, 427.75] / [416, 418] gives 0.04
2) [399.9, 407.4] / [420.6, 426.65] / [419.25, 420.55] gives 0.05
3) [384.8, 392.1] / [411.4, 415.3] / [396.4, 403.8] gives 0.18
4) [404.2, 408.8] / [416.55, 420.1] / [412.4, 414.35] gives 0.00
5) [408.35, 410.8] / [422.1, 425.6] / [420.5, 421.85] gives 0.07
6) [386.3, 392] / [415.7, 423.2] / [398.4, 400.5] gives -0.06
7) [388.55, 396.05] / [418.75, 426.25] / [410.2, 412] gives -0.10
